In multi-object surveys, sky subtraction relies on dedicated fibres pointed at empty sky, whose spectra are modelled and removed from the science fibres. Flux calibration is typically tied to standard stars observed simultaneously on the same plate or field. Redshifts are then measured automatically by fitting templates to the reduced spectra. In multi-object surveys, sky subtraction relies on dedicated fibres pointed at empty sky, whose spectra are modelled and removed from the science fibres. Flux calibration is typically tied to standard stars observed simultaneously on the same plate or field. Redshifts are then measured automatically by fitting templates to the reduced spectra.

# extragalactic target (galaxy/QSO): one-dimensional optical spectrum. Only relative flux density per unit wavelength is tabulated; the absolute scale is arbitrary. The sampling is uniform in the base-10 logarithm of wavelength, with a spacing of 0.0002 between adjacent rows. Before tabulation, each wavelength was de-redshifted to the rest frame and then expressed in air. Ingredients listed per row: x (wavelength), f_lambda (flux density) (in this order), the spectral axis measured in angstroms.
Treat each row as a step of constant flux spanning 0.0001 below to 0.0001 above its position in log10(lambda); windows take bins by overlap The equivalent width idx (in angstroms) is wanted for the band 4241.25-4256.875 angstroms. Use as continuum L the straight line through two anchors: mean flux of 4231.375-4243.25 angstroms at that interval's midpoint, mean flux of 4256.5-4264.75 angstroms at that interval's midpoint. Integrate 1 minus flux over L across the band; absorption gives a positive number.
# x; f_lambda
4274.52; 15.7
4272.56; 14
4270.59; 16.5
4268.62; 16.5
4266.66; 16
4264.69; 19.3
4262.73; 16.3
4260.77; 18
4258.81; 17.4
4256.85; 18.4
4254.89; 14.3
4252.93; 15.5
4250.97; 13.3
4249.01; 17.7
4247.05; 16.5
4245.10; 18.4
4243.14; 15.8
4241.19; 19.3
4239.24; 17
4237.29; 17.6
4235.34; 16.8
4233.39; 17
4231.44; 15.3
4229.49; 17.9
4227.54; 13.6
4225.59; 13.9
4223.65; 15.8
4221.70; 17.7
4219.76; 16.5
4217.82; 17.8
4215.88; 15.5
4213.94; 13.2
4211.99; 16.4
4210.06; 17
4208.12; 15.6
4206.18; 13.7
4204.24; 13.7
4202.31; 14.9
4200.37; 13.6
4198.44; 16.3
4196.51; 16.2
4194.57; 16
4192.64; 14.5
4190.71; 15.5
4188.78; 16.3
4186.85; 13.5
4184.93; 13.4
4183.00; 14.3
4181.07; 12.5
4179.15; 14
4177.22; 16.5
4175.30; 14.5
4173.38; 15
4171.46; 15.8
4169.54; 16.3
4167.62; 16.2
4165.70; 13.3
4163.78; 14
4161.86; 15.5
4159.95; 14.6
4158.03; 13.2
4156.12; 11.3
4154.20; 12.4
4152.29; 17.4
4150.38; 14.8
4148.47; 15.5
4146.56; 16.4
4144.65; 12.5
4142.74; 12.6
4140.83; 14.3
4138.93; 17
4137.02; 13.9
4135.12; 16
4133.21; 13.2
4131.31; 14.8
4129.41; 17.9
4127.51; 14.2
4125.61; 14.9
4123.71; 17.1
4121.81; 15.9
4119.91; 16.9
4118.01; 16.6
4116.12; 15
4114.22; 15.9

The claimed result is 1.0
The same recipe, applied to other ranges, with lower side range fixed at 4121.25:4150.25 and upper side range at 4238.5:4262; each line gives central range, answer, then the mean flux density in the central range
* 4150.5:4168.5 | 1.4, 14.2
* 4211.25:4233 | 0.7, 15.8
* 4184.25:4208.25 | 1.7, 14.9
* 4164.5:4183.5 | 1.0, 14.8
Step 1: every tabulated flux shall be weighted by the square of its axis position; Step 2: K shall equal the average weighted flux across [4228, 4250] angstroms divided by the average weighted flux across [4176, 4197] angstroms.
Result 1.19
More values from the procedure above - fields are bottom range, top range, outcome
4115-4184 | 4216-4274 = 1.16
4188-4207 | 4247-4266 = 1.14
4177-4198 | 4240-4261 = 1.17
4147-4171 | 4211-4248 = 1.16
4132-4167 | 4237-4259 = 1.22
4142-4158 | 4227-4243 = 1.25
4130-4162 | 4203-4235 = 1.12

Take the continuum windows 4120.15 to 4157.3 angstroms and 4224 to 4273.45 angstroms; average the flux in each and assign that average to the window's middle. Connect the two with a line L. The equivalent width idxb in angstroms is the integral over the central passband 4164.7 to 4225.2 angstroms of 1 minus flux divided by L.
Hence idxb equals 1.9 angstroms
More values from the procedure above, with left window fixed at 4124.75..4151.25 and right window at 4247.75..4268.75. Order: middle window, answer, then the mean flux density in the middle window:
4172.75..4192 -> 1.20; 14.5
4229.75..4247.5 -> -0.87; 17.1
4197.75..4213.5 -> 0.78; 15.1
